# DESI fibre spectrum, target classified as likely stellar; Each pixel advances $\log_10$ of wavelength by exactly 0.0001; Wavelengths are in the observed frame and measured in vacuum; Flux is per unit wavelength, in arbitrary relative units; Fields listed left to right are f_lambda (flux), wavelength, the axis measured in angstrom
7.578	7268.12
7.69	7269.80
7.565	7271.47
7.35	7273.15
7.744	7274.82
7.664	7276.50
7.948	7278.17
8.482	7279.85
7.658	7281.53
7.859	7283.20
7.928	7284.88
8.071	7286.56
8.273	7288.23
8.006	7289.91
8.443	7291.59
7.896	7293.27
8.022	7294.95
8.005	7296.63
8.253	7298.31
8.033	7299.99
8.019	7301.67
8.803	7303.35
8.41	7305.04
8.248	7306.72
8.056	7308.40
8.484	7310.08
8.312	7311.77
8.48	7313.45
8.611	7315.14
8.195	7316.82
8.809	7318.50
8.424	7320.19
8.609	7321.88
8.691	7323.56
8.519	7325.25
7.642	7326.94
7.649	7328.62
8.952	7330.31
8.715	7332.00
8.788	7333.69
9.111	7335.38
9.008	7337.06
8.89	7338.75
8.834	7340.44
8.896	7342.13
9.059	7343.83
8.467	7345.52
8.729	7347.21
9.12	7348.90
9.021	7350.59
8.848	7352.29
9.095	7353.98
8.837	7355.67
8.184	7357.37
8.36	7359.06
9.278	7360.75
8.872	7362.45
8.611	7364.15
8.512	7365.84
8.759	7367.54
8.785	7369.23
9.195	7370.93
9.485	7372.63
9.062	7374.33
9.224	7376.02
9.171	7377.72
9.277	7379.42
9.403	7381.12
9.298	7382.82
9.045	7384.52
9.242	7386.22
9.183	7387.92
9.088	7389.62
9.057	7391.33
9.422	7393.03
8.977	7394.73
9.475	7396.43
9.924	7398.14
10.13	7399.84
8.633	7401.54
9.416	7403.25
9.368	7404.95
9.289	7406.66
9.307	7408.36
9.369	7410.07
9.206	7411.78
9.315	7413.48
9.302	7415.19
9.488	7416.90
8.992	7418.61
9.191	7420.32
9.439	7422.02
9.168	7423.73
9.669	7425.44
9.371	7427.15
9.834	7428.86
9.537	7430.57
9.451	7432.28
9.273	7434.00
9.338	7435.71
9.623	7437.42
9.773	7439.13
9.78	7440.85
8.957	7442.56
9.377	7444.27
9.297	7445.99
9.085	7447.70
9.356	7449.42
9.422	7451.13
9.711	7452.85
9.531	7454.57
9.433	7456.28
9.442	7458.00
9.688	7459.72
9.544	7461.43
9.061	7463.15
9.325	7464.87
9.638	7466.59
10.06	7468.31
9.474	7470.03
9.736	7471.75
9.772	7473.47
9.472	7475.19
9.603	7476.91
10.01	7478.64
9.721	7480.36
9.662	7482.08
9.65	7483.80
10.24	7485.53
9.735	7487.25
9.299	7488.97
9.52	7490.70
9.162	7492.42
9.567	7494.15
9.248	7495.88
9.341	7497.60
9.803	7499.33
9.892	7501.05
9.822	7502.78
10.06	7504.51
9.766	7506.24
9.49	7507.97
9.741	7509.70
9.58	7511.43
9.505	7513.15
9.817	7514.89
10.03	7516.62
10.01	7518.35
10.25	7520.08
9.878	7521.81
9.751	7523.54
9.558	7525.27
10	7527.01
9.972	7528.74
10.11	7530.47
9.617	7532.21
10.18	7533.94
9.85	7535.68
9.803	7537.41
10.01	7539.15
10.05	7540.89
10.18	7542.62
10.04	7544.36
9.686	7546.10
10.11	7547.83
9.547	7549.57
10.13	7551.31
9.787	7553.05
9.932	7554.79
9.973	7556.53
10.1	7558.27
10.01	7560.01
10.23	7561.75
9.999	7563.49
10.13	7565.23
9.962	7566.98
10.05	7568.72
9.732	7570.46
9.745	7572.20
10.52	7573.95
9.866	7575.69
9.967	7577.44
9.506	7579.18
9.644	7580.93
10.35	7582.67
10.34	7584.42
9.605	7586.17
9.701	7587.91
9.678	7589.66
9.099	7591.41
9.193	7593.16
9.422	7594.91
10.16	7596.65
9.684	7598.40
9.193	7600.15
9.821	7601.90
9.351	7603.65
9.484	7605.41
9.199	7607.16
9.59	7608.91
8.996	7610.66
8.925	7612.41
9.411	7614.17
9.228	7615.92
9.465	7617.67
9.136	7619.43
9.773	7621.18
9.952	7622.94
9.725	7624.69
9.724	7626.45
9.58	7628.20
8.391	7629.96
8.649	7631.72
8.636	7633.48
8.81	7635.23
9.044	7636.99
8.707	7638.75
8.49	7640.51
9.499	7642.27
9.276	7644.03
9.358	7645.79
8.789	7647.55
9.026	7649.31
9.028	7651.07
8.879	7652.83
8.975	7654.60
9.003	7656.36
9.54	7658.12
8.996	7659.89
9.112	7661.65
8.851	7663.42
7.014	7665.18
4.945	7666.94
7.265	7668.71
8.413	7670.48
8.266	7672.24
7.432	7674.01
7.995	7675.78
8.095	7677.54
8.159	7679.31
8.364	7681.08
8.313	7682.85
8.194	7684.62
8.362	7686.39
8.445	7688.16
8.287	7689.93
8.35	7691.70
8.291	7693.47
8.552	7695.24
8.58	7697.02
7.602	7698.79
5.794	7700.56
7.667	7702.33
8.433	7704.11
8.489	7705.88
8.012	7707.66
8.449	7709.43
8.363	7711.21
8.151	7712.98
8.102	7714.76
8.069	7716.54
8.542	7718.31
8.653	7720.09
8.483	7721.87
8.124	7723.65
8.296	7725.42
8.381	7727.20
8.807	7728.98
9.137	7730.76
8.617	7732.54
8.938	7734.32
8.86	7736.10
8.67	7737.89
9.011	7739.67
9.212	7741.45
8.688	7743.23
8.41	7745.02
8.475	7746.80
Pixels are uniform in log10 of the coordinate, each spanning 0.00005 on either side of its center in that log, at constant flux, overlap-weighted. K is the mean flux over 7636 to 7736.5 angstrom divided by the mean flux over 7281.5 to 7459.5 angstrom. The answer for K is 0.94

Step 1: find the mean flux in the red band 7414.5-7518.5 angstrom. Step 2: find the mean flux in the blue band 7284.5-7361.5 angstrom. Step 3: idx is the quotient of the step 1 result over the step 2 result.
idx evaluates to 1.12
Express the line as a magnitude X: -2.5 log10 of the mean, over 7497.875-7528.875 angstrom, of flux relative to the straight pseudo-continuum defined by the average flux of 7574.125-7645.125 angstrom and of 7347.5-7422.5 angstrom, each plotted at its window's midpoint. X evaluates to -0.06 mag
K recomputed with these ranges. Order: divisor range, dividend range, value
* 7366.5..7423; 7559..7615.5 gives 1.05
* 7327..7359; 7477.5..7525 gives 1.11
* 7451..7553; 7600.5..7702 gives 0.89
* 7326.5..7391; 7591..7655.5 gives 1.04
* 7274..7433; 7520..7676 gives 1.07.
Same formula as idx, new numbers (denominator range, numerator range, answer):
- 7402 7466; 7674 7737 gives 0.88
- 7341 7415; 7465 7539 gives 1.07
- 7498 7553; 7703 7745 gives 0.86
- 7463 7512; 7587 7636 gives 0.97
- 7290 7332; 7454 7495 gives 1.15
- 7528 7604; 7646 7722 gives 0.84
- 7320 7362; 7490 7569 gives 1.13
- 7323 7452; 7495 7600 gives 1.08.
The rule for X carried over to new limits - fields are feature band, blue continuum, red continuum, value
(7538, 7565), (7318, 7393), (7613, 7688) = -0.142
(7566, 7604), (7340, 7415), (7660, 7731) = -0.155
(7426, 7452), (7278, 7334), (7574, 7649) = -0.080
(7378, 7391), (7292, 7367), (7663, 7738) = -0.087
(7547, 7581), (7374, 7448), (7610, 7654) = -0.085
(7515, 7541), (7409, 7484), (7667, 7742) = -0.096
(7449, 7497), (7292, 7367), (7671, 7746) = -0.134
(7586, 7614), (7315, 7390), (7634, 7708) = -0.119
